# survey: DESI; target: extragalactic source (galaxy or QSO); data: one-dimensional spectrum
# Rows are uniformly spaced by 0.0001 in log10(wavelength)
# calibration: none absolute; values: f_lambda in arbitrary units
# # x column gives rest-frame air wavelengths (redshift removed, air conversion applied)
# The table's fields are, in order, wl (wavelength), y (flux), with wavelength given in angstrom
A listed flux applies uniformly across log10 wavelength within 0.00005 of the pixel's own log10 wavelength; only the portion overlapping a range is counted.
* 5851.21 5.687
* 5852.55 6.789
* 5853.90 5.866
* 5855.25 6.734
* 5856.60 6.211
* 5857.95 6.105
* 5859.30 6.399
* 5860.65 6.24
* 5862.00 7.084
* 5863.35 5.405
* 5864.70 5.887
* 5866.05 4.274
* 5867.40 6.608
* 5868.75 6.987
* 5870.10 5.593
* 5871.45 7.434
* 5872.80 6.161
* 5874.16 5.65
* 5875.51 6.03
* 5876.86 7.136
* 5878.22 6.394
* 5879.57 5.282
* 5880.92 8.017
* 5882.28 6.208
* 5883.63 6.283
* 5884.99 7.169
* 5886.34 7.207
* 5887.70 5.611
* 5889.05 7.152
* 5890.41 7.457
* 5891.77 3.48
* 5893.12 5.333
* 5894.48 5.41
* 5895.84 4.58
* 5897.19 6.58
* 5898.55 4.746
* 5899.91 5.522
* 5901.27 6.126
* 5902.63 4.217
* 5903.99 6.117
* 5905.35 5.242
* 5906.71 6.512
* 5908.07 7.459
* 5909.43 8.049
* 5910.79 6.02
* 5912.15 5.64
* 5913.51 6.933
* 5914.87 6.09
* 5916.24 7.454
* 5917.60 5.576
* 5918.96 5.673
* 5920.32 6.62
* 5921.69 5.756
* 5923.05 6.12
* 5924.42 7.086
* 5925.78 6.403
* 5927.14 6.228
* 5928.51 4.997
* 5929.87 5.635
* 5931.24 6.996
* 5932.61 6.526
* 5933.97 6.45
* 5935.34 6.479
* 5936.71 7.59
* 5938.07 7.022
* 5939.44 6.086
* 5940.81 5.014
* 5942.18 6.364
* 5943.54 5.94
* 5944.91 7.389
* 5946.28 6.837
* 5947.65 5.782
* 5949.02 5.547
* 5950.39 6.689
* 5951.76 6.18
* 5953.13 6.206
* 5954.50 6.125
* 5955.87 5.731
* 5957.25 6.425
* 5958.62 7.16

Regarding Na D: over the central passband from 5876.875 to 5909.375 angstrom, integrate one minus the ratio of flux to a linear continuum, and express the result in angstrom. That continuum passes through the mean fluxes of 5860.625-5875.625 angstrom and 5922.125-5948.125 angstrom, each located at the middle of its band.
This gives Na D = 0.7 angstrom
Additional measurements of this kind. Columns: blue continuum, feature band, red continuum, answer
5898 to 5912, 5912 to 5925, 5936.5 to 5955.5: -0.46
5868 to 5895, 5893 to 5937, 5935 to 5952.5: 1.53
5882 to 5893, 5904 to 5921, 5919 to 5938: -0.24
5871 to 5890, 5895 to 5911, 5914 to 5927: 1.23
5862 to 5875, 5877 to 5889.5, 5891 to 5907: -2.01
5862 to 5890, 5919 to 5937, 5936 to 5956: 0.01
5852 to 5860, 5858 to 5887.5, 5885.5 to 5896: -1.15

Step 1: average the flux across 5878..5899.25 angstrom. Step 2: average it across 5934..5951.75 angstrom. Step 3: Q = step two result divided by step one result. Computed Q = 1.06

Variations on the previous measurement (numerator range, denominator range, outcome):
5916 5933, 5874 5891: 0.94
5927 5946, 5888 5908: 1.12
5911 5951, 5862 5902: 1.04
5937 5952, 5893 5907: 1.15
